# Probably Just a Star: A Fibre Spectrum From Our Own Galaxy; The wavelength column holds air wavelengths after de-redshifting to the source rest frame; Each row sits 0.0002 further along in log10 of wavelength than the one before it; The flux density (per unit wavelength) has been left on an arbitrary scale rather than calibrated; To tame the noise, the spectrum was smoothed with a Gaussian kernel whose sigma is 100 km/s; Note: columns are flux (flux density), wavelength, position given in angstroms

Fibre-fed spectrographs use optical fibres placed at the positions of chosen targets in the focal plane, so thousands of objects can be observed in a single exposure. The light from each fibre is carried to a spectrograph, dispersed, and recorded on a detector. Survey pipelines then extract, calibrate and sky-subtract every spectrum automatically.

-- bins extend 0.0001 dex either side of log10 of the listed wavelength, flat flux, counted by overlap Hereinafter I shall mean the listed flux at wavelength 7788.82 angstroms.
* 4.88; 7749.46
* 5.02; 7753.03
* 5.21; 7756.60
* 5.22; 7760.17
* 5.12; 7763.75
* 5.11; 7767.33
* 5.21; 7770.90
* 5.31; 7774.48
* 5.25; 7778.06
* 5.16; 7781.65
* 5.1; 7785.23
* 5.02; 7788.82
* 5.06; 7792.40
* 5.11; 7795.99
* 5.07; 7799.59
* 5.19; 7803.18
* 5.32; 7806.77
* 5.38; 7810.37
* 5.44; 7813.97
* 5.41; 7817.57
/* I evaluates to 5.02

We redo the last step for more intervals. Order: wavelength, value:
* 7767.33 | 5.11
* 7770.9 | 5.21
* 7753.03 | 5.02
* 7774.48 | 5.31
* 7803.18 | 5.19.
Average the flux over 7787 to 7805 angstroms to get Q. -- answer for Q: 5.09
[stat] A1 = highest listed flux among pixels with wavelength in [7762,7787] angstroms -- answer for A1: 5.31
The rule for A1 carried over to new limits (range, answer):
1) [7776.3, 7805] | 5.25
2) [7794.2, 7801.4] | 5.11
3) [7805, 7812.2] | 5.38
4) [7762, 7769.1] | 5.12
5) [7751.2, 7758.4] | 5.21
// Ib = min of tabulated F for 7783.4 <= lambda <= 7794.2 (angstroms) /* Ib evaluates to 5.02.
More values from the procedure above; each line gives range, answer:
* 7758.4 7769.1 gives 5.11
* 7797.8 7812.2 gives 5.07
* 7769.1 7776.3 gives 5.21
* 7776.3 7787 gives 5.1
